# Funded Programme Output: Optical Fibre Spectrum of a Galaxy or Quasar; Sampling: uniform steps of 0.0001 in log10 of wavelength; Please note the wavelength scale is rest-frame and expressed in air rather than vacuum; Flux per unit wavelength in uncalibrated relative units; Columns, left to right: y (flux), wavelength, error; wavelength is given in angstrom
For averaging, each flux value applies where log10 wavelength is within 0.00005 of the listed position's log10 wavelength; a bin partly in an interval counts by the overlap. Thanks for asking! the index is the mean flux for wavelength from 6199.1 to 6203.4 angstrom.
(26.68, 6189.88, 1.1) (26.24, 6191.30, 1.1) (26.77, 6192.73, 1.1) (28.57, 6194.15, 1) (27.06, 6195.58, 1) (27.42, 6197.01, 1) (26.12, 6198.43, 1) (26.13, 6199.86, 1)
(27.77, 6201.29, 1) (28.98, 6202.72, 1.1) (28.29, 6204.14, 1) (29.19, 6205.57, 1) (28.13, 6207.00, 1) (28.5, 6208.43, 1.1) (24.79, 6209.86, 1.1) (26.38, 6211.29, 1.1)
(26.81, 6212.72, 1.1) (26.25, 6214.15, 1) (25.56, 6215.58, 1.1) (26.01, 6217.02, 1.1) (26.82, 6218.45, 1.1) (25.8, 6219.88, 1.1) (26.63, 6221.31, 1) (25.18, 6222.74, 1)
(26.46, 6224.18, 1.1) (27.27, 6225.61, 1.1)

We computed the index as 27.6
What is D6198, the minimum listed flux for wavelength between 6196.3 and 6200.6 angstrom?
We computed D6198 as 26.12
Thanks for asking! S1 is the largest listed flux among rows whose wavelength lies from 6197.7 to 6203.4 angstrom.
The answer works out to 28.98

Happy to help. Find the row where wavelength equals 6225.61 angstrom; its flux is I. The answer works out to 27.27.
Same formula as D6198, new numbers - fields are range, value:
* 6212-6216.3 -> 25.56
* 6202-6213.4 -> 24.79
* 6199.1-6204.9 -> 26.13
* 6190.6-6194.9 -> 26.24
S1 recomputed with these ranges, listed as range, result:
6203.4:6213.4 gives 29.19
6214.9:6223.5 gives 26.82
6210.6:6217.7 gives 26.81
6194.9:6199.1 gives 27.42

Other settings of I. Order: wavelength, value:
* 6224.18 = 26.46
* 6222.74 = 25.18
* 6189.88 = 26.68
